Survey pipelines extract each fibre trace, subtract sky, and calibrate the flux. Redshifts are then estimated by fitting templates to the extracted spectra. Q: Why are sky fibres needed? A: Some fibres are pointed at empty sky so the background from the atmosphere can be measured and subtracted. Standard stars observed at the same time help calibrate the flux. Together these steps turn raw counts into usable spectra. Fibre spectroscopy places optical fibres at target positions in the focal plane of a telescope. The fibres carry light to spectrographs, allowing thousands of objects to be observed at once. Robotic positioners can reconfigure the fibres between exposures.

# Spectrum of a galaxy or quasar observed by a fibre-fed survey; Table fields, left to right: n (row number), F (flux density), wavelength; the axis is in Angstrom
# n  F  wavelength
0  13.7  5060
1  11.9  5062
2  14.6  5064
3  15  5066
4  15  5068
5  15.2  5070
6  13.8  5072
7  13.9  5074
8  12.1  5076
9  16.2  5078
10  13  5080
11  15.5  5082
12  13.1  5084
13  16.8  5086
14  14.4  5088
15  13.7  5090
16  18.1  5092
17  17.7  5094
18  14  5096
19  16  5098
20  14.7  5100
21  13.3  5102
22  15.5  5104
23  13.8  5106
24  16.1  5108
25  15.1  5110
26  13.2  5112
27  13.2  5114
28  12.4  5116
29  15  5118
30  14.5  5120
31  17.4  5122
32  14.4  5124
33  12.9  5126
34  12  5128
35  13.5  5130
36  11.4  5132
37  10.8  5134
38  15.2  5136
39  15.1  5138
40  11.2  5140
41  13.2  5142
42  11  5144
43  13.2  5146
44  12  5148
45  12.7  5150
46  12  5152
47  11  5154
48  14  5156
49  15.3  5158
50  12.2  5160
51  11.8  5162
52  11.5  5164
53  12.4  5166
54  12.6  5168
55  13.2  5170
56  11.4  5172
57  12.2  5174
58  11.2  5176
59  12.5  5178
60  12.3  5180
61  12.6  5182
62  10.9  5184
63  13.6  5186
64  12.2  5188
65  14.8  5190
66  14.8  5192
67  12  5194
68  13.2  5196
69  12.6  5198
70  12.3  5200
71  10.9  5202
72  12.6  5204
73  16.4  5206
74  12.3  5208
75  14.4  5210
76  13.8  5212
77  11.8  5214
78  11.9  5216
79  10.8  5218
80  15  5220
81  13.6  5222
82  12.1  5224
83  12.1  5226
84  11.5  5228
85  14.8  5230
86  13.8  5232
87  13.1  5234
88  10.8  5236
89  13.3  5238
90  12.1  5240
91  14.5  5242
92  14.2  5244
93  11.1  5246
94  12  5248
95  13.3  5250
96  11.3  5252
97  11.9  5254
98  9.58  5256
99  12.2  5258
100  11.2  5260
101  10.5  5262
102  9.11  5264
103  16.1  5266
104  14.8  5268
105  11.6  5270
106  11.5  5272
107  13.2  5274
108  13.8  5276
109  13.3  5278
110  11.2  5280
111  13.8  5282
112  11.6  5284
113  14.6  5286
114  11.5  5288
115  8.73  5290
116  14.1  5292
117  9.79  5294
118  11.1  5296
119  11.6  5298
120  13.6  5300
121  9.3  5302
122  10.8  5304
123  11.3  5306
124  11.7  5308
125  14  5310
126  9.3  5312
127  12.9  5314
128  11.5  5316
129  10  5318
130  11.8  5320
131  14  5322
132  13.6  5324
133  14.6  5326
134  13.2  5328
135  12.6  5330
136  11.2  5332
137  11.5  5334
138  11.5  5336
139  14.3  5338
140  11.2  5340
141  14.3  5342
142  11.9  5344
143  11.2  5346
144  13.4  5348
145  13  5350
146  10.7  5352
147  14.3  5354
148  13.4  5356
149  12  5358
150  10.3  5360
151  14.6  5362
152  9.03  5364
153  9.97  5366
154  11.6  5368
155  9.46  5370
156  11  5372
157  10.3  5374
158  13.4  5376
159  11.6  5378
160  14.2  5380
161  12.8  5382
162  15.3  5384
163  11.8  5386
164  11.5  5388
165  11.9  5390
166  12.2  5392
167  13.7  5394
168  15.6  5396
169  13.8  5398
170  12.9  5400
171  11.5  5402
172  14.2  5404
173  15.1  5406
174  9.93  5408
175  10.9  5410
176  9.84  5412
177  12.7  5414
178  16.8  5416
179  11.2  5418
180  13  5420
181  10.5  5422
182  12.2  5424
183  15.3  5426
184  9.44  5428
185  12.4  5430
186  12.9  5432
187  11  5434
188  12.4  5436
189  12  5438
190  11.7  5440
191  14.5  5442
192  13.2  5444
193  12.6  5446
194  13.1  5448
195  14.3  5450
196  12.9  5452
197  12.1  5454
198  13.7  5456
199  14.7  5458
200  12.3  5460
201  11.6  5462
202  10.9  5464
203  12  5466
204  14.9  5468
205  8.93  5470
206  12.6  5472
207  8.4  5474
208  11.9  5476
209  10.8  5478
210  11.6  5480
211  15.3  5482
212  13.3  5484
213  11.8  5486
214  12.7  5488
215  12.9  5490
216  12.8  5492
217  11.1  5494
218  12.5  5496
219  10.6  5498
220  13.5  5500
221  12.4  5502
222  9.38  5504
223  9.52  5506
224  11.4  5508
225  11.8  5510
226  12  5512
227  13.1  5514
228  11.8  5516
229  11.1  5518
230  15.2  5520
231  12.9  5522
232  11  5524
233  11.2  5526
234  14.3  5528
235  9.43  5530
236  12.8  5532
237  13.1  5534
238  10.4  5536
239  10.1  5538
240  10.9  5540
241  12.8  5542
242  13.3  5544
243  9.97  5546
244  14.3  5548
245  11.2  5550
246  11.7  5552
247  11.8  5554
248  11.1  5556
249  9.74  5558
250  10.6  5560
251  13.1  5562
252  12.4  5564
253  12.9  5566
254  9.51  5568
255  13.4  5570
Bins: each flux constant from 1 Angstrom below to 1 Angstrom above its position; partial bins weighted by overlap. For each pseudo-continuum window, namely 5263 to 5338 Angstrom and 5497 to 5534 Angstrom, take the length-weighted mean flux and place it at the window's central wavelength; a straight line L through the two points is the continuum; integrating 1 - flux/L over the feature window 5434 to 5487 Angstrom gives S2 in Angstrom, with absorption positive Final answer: -1.99 Angstrom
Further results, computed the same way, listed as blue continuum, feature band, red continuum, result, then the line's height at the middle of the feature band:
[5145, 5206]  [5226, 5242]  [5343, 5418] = -0.39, 12.5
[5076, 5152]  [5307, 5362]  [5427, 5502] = 2.37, 12.9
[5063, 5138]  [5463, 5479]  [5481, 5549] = 1.33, 12.3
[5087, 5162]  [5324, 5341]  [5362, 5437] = 0.10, 12.7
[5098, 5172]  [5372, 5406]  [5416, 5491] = -0.90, 12.6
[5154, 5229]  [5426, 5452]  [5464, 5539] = -1.15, 12.1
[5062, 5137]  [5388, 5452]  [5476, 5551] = -0.61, 12.5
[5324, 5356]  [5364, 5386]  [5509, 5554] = 1.24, 12.5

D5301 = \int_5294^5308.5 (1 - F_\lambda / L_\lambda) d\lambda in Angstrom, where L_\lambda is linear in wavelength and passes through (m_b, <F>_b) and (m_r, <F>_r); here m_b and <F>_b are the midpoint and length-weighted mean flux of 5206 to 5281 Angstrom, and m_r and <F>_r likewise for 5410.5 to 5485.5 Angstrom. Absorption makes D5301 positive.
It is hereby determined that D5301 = 1.51 Angstrom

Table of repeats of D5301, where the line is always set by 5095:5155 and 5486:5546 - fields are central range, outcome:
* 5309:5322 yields 1.0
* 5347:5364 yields 0.1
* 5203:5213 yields -0.5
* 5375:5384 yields -0.6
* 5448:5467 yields -0.9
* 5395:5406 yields -1.2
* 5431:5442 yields 0.0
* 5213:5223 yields 0.4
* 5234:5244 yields 0.1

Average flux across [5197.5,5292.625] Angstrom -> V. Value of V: 12.6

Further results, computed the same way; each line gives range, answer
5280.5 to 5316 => 11.7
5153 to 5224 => 12.7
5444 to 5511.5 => 12.1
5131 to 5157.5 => 12.6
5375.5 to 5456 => 12.7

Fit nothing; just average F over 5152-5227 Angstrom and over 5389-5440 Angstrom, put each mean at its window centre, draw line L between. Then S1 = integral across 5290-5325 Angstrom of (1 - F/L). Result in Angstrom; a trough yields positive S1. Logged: 2.5 Angstrom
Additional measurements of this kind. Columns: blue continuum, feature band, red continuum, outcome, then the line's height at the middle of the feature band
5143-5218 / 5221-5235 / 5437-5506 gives -0.5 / 12.6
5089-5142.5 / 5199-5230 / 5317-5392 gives 1.3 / 13.4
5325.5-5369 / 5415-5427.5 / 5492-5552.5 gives -1.0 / 12.1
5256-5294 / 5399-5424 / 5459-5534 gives -0.6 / 12.1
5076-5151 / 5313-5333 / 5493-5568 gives 0.6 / 12.9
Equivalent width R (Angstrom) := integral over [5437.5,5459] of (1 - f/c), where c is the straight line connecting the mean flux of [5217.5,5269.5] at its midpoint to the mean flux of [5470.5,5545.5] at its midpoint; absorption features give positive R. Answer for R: -2.1 Angstrom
